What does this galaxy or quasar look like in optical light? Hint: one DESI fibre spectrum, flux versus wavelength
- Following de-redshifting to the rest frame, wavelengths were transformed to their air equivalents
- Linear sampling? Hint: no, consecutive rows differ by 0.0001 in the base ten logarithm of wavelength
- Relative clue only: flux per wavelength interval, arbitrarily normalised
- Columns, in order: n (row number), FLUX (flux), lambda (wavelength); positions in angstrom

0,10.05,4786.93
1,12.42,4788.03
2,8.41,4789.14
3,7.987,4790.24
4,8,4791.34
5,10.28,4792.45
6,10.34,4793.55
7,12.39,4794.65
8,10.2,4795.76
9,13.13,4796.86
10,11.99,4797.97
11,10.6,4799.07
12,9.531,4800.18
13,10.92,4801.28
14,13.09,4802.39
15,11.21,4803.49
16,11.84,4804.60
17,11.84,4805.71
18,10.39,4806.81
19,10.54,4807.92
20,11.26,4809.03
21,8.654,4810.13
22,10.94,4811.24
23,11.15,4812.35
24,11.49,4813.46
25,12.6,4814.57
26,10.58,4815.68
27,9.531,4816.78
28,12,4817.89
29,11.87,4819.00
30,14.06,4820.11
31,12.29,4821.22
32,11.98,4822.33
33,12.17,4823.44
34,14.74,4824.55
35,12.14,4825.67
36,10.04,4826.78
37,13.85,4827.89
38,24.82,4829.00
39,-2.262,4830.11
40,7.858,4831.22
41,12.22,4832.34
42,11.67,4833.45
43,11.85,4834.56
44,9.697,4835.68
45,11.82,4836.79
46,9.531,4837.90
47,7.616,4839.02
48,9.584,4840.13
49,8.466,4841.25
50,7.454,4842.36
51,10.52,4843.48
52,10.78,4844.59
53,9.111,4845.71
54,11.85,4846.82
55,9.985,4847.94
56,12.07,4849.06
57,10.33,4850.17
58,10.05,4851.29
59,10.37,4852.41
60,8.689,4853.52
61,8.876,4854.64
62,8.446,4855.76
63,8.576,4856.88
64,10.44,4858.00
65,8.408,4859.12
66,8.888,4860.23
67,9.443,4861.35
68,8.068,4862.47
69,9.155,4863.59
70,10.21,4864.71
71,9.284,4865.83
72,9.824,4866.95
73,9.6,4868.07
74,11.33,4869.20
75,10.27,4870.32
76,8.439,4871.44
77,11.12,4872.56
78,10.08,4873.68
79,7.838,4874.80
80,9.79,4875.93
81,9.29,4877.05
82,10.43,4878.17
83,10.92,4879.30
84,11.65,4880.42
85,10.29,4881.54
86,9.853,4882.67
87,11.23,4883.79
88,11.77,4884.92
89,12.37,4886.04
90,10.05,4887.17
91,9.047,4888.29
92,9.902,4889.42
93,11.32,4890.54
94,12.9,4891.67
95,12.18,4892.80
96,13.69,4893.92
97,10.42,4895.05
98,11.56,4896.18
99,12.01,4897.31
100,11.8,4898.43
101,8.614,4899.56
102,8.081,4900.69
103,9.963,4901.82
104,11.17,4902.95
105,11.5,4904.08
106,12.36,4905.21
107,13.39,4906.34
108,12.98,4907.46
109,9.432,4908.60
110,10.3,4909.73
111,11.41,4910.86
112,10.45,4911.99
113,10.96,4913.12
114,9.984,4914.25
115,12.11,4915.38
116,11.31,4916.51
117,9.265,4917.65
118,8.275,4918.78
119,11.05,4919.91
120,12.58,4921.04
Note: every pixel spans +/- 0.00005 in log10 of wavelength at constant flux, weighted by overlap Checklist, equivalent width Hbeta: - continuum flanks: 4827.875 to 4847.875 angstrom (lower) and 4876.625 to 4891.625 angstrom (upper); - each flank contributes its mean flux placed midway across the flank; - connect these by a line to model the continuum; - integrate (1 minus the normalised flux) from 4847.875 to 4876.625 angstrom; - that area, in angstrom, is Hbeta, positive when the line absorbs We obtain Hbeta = 2.48 angstrom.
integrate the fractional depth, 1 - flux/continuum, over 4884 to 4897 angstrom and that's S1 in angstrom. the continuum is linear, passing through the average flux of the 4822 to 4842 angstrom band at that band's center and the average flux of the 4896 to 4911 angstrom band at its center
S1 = -0.5 angstrom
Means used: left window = 10.9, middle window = 11.4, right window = 11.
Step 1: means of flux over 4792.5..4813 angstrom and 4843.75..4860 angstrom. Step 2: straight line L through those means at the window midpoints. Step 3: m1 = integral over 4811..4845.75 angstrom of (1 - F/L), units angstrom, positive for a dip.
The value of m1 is -1.9 angstrom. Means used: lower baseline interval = 11.1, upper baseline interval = 9.85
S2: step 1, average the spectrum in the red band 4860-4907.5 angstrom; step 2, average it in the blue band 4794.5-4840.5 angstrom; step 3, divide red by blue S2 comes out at 0.9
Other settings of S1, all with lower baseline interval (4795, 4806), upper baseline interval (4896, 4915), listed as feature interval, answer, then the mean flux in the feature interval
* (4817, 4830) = -1.90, 13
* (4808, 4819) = 0.42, 10.9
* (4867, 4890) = 1.69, 10.3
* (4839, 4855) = 2.02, 9.8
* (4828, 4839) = 0.50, 10.8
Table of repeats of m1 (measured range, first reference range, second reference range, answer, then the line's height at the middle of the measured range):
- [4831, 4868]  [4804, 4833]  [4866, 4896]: 4.4 angstrom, 11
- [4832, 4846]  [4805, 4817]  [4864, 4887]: 0.8 angstrom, 10.6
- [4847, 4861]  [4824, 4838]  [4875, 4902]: 1.9 angstrom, 11.2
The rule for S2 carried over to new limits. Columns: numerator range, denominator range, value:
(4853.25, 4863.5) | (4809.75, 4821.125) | 0.78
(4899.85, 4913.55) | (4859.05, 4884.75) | 1.11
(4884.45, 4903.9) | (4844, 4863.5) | 1.14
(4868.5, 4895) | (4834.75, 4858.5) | 1.09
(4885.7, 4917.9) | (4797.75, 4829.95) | 0.93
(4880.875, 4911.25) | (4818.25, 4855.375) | 1.03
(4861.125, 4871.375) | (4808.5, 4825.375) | 0.82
